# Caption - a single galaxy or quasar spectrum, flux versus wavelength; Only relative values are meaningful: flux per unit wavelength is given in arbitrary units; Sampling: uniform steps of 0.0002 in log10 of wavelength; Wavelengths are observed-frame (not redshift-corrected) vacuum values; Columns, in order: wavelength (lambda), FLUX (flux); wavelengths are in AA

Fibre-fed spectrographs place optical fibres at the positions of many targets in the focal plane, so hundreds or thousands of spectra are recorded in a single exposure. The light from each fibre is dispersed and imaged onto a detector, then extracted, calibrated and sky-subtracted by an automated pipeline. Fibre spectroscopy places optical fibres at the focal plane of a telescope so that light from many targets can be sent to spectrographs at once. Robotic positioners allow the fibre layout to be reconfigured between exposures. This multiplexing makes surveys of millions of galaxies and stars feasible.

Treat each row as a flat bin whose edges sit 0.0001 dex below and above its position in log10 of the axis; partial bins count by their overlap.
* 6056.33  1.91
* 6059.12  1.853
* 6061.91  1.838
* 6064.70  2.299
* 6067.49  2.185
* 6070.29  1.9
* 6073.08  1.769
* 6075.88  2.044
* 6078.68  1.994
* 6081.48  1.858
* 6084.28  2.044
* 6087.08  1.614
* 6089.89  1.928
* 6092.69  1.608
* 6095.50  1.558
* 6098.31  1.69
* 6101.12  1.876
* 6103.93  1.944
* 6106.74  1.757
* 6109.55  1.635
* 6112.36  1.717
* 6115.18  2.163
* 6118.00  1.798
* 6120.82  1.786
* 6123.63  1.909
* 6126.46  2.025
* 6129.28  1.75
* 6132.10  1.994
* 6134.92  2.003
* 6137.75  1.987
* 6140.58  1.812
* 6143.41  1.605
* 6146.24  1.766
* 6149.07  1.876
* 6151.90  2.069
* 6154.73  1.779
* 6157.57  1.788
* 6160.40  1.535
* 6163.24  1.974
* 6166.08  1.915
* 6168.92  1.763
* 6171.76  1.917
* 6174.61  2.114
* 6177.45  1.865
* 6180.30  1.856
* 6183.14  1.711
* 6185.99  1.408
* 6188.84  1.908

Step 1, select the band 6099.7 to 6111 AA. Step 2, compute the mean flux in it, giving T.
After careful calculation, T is 1.8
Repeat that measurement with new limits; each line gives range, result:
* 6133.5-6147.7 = 1.83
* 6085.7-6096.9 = 1.68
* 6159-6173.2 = 1.82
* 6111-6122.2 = 1.87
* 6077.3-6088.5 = 1.88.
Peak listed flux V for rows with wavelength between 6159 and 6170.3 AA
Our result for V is 1.974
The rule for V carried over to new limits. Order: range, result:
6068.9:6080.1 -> 2.044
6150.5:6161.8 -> 2.069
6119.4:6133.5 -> 2.025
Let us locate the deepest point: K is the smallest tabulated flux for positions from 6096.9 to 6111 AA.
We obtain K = 1.635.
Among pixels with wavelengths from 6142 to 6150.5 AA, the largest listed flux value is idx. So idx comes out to 1.876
